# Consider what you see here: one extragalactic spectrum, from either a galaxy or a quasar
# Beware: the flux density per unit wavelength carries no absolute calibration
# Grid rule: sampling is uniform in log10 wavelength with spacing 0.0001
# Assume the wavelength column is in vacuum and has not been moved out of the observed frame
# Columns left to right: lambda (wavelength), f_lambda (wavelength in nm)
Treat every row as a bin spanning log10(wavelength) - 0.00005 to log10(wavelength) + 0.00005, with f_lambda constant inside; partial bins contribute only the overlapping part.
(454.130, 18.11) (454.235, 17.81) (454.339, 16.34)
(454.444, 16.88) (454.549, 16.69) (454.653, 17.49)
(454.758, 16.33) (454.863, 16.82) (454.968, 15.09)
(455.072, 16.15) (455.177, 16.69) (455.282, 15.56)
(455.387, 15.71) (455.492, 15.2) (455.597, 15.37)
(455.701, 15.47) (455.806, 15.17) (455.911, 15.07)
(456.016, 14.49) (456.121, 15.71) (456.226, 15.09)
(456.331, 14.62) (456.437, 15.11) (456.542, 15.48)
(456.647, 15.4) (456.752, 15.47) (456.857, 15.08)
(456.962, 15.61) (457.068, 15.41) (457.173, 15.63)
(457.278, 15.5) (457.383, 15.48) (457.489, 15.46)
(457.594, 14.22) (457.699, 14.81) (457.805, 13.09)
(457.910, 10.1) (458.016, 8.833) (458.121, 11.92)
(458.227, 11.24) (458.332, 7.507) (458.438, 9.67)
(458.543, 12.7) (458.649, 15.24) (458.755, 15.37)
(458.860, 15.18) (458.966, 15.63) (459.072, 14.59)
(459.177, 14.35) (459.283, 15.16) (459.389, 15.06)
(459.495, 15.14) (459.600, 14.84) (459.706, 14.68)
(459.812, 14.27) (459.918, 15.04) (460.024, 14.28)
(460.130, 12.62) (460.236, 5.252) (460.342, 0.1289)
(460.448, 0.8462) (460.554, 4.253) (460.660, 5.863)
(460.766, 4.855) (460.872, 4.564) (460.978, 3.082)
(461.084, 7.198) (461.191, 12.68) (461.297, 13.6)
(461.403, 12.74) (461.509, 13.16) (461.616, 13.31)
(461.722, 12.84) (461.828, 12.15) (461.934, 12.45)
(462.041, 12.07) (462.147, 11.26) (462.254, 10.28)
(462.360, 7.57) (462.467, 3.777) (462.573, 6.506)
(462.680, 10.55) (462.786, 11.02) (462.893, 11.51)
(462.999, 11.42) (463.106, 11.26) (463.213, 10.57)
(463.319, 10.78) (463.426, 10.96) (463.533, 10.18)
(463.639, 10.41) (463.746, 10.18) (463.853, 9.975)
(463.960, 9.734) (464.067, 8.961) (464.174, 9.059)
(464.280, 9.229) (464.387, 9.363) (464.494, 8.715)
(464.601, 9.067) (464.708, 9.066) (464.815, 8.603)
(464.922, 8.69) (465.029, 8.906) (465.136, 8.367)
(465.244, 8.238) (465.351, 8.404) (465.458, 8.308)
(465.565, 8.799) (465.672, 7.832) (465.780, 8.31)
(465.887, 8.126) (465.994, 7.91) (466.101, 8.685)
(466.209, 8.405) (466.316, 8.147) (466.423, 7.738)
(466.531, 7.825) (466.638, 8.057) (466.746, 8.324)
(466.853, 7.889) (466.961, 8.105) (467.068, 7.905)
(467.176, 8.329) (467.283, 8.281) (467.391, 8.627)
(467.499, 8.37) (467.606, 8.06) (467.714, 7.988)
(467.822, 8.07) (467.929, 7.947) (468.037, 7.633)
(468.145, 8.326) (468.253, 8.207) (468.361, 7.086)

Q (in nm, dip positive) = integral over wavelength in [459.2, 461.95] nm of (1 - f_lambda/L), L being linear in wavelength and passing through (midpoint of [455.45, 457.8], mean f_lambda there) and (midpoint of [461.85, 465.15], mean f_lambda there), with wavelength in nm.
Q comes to 0.38 nm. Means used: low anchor 15.2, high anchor 9.73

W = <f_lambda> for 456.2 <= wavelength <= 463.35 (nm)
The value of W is 11.8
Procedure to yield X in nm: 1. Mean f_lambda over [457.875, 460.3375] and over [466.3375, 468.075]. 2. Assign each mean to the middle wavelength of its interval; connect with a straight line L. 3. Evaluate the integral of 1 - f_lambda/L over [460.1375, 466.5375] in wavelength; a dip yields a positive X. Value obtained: 0.79 nm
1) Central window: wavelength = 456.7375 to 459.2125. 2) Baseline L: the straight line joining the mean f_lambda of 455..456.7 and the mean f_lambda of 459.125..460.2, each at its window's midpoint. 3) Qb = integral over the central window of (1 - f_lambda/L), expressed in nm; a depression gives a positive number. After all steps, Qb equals 0.20 nm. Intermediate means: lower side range 15.4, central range 13.6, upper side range 14.4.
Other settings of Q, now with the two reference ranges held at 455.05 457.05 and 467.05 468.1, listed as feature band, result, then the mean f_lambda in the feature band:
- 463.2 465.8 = 0.222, 9.22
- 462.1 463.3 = 0.164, 9.64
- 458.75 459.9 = -0.139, 14.9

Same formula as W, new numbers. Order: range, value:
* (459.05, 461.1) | 9.78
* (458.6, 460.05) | 14.9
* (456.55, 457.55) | 15.4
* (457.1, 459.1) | 13.3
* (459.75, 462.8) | 9.24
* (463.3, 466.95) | 8.83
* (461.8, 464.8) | 9.9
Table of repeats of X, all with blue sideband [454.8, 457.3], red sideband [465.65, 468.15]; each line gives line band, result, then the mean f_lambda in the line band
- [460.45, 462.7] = 0.498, 9.07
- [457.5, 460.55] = 0.309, 12.1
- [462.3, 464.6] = 0.182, 9.6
